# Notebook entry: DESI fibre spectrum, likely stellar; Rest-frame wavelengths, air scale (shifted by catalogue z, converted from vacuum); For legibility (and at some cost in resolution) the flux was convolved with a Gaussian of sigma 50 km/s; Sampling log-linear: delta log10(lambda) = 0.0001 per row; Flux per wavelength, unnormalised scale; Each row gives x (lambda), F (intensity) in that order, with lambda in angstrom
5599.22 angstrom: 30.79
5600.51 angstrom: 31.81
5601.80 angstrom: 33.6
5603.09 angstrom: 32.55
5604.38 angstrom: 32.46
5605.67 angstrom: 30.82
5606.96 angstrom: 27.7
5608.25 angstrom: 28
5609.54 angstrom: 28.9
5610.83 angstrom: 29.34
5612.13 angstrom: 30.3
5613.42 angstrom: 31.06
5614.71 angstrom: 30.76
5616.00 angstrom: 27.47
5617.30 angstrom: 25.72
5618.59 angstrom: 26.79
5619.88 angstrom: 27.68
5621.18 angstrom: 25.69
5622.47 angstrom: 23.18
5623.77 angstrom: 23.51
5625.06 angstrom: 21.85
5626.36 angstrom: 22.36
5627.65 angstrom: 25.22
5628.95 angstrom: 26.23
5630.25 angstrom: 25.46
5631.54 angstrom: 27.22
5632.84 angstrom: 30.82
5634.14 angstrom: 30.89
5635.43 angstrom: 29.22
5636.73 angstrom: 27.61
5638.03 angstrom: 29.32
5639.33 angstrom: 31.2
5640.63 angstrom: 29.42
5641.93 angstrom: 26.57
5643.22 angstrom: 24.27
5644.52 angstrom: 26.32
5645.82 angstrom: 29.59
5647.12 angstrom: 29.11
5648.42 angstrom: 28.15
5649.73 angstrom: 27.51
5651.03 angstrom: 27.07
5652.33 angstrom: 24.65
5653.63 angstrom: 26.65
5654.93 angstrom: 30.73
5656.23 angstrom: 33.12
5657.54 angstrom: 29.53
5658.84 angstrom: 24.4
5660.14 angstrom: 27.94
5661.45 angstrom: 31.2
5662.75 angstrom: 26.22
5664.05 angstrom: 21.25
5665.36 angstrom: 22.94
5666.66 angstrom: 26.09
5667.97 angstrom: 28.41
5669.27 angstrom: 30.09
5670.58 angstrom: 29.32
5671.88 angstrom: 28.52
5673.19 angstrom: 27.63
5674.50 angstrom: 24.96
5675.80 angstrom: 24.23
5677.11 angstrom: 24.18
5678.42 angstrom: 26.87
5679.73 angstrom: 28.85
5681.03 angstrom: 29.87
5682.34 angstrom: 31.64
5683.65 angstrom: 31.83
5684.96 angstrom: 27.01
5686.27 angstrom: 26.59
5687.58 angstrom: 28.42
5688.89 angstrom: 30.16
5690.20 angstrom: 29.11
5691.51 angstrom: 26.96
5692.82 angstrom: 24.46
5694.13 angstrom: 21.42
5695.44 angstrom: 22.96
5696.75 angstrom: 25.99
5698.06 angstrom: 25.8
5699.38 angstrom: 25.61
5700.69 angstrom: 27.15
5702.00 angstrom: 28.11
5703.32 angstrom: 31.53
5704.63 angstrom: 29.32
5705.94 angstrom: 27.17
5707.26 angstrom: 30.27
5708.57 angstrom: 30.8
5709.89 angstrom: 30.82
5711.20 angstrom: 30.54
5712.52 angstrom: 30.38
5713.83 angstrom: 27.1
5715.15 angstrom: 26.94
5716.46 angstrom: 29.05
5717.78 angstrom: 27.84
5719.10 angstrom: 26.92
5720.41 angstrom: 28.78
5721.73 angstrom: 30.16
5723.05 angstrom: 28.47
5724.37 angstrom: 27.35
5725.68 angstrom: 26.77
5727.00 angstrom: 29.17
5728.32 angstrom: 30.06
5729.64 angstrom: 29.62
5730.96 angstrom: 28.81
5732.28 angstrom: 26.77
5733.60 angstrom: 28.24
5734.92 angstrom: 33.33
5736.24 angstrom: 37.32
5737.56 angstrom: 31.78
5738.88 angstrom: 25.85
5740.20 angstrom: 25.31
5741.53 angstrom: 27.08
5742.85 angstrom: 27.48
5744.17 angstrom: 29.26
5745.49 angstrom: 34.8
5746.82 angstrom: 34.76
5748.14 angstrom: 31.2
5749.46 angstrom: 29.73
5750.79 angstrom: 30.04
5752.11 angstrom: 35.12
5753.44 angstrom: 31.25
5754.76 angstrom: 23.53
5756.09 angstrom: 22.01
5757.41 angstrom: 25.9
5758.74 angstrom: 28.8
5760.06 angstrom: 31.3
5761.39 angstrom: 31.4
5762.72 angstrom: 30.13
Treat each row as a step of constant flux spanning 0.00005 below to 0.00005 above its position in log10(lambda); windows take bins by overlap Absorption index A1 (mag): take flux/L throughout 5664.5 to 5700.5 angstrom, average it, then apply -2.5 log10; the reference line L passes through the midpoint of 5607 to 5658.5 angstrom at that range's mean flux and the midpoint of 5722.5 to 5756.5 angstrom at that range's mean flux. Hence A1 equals 0.06 mag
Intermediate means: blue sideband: 27.6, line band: 27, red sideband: 29.5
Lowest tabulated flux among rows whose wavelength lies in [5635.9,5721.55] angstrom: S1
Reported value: 21.25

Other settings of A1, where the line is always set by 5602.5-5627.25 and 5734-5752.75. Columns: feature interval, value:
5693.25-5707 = 0.12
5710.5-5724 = 0.06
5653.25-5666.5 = 0.05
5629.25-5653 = 0.01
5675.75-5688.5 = 0.05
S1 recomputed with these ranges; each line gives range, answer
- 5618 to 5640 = 21.85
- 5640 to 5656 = 24.27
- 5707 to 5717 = 26.94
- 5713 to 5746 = 25.31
